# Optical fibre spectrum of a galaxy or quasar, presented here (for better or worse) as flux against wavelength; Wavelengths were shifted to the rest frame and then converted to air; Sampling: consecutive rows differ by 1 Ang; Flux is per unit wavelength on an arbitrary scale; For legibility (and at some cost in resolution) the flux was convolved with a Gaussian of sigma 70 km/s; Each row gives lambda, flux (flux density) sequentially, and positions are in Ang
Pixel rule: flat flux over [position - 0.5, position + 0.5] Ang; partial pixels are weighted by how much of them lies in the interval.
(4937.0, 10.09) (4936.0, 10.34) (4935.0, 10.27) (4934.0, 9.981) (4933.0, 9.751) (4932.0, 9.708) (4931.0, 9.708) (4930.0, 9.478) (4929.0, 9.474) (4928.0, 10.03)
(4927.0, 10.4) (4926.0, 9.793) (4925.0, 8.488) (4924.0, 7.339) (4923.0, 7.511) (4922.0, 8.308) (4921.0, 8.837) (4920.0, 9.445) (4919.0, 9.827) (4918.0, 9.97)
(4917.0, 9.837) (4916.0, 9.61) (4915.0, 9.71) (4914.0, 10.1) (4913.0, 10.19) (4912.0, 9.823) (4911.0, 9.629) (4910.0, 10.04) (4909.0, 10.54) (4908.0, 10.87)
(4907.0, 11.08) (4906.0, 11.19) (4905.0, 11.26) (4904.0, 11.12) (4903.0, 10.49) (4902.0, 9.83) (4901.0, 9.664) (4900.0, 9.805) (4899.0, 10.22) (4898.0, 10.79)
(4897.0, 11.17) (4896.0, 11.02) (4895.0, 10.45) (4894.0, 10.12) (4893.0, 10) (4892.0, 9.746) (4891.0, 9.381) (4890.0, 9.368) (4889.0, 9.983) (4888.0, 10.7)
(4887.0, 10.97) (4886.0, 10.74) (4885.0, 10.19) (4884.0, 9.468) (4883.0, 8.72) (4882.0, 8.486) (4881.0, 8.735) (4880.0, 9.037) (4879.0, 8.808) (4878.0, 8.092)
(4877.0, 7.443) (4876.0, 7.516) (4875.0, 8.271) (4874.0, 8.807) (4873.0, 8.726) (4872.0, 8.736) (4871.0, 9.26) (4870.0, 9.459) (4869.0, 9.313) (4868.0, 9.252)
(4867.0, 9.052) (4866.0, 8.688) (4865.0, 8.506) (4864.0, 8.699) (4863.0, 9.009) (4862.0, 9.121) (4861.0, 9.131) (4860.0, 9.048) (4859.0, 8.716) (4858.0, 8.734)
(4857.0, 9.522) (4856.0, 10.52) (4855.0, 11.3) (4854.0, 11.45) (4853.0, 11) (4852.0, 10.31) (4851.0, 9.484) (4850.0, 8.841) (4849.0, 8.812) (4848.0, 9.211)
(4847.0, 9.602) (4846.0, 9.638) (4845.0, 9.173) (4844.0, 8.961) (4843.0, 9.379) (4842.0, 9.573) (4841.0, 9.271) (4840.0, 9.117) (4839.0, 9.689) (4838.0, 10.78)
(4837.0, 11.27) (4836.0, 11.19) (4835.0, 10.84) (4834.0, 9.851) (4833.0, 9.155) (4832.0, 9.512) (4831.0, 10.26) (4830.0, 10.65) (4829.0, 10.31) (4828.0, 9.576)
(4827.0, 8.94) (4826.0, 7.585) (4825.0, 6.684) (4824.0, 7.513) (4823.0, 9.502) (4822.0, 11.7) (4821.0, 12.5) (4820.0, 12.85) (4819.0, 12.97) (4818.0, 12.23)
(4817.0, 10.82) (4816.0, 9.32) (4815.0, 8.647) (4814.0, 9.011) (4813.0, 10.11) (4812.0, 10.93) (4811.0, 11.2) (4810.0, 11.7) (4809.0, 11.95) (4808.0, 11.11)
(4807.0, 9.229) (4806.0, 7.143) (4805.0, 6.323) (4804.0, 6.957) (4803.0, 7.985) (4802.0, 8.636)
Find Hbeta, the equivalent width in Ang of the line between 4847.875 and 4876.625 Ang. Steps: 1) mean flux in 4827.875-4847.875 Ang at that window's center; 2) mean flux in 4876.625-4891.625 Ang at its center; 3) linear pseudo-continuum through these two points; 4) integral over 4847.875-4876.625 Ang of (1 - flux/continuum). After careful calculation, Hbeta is 1.1 Ang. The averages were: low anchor 9.88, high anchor 9.36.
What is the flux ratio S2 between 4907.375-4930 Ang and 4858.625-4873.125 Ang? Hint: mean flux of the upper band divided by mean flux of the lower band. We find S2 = 1.06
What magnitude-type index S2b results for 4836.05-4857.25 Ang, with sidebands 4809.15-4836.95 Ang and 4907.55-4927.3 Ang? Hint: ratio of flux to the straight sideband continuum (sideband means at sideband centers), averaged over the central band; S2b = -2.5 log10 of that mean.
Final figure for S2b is 0.02 mag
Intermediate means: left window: 10.2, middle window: 9.88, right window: 9.5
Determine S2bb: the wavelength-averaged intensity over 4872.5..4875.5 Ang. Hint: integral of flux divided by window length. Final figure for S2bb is 8.6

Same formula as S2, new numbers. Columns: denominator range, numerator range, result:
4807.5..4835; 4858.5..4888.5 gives 0.88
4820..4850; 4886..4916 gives 1.06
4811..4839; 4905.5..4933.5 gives 0.95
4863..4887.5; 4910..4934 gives 1.06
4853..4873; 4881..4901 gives 1.07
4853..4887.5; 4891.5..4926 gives 1.08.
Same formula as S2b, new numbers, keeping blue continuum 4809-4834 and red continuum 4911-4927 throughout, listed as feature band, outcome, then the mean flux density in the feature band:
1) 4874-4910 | -0.035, 9.85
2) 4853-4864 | 0.020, 9.67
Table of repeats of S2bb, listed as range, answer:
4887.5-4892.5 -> 9.84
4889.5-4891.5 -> 9.37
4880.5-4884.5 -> 8.85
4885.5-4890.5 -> 10.4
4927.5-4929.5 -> 9.75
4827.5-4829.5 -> 9.94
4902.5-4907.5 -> 11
